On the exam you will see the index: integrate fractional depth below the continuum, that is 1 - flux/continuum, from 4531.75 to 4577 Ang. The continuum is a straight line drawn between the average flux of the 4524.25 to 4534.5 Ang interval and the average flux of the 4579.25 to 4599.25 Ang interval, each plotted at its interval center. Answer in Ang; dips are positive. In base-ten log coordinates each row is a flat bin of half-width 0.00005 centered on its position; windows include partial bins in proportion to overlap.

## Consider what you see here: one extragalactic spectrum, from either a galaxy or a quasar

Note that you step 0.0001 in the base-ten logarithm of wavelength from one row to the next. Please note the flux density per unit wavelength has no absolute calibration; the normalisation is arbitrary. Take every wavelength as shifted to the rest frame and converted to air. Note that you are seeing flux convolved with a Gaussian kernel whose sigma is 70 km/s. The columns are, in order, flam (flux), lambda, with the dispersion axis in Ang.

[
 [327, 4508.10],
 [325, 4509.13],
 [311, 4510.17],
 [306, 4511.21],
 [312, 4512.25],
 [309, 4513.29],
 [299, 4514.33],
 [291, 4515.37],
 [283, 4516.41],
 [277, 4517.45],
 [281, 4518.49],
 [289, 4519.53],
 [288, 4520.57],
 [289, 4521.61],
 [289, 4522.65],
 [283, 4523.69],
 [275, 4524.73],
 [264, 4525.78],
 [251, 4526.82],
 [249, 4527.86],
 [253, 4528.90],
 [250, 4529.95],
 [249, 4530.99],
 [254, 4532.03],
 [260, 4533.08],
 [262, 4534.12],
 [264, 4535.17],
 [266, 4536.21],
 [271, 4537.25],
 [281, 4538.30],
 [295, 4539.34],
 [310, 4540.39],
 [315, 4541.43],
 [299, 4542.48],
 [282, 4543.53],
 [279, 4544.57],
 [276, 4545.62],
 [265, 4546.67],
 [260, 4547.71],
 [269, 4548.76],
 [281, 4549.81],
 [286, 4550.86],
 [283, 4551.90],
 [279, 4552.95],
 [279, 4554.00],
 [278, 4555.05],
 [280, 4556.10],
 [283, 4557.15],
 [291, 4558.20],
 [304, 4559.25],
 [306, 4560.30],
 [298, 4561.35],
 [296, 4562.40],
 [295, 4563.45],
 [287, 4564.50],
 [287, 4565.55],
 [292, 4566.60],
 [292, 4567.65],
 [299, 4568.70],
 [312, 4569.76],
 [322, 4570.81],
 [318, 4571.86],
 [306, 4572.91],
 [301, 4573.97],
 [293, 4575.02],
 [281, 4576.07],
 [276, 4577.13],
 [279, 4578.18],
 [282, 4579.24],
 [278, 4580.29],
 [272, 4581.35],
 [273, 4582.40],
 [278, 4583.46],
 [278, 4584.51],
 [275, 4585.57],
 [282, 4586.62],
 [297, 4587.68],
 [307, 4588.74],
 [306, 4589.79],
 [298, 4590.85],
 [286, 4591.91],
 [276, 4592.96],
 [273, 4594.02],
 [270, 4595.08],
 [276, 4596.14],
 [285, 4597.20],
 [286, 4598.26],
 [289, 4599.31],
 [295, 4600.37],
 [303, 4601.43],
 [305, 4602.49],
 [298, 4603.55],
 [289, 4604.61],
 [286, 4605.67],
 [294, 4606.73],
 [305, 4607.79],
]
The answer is -3.3 Ang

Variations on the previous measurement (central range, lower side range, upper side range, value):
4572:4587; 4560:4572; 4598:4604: 0.8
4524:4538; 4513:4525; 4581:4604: 1.4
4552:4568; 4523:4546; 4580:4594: -0.6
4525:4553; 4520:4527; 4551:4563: 1.1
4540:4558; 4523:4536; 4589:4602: -1.0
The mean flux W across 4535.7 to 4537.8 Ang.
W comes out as 269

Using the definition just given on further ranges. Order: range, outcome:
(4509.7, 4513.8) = 309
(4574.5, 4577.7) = 283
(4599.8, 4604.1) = 300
